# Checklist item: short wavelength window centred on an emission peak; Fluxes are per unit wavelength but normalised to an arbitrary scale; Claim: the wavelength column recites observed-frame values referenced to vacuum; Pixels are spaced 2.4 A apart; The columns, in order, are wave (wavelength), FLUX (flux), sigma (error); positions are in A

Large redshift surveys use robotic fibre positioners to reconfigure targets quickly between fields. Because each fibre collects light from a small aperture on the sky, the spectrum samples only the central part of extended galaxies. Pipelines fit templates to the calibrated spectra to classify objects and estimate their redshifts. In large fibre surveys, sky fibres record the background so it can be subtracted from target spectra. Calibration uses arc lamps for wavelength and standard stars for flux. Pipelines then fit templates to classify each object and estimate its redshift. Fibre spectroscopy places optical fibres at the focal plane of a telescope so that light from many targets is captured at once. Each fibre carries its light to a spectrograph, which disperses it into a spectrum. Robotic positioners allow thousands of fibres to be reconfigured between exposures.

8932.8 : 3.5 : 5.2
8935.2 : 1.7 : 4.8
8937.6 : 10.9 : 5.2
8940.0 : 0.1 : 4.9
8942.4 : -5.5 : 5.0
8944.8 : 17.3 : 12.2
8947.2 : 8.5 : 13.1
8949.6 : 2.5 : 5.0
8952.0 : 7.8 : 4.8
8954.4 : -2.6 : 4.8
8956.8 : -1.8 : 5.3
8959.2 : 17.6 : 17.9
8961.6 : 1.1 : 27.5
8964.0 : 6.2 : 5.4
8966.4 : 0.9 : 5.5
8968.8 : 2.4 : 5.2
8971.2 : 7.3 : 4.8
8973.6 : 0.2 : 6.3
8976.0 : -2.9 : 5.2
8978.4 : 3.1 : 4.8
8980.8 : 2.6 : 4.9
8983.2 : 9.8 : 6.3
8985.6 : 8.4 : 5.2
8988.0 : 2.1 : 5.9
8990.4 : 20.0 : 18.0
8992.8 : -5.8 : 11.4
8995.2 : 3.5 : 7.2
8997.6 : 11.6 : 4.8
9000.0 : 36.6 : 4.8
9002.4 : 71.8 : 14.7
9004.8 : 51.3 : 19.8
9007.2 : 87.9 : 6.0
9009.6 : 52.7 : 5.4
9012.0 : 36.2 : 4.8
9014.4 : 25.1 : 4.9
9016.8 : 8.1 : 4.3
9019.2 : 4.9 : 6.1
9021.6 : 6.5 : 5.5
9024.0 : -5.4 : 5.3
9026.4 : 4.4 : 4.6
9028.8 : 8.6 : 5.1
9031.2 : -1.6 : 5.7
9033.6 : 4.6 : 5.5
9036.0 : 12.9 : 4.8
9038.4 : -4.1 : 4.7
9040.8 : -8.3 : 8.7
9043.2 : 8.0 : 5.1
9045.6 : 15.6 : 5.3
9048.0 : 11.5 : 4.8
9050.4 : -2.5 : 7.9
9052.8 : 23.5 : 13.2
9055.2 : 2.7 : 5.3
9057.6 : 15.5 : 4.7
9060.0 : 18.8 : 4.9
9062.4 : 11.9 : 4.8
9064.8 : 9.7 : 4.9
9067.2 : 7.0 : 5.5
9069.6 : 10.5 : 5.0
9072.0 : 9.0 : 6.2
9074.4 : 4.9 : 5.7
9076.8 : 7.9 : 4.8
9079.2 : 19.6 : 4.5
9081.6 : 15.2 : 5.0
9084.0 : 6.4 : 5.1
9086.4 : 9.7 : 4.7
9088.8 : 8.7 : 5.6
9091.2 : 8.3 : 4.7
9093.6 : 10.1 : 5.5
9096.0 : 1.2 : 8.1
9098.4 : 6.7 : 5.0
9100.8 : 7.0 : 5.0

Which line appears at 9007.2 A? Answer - [O II]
